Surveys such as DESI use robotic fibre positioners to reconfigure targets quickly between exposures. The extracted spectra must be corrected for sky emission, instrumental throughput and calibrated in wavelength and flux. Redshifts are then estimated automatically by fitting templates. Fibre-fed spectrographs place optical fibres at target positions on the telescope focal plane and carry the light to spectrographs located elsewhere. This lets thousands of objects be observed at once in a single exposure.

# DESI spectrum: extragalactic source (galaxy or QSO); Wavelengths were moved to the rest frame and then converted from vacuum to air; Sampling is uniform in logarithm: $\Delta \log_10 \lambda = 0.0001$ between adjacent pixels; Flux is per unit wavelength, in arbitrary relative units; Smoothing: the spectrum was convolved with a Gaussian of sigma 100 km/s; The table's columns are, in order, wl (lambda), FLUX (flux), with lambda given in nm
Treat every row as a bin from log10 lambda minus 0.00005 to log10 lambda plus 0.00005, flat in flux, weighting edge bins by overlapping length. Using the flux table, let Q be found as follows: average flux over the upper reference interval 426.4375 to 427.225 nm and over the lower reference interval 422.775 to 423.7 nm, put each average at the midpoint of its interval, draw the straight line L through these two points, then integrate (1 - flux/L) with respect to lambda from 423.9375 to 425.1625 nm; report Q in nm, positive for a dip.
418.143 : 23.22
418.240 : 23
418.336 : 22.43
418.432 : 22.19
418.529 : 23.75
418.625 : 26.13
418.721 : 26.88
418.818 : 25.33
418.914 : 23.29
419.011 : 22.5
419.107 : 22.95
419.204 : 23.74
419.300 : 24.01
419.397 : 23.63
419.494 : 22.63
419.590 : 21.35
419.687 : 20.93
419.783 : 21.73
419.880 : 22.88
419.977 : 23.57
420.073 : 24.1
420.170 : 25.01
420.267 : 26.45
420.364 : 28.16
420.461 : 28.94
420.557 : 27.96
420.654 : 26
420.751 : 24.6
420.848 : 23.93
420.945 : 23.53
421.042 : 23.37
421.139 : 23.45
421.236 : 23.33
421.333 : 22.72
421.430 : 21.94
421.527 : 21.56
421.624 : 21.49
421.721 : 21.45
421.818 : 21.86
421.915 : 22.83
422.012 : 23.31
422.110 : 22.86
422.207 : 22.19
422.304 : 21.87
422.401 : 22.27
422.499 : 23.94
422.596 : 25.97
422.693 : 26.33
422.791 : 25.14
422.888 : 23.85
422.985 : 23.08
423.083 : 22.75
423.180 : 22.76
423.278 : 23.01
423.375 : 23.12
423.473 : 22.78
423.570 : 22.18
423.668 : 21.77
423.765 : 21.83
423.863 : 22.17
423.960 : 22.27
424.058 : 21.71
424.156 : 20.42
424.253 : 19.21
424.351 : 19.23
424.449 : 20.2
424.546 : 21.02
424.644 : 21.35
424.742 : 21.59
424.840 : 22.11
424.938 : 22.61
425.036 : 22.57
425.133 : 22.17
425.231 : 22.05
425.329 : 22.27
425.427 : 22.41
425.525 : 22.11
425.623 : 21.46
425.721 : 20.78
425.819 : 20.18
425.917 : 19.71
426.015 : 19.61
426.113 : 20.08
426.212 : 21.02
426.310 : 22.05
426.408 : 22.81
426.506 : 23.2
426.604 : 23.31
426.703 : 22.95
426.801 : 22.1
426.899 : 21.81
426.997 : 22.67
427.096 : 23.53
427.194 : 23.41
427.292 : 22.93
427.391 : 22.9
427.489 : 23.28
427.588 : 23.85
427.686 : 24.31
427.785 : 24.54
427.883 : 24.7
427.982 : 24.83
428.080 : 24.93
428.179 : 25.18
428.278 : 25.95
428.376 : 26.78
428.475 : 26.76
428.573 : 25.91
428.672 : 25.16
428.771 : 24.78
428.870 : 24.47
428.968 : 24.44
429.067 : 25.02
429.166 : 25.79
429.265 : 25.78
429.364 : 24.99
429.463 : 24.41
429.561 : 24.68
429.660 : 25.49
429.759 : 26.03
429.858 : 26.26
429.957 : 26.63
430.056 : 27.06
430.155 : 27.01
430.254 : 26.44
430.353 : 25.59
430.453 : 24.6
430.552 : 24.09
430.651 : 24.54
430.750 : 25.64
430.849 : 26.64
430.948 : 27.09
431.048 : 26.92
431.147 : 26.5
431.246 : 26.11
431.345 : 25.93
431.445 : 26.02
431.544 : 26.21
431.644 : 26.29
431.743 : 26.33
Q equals 0.09 nm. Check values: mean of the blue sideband 23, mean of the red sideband 22.9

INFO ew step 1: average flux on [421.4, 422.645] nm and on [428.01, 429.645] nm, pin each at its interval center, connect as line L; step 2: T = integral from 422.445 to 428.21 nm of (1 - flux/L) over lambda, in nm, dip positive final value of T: 0.34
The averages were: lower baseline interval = 22.6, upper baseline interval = 25.3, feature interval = 22.5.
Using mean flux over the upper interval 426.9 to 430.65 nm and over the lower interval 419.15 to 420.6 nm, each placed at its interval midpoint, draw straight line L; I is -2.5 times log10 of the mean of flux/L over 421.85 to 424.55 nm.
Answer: 0.09 mag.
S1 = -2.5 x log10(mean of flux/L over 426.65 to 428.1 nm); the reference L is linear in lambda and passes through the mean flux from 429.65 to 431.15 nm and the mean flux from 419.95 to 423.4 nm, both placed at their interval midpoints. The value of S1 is 0.08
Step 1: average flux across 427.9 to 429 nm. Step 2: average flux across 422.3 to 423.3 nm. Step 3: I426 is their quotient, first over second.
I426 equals 1.1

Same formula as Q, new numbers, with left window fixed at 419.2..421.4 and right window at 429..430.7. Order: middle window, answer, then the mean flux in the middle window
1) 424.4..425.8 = 0.18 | 21.7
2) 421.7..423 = 0.06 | 23.4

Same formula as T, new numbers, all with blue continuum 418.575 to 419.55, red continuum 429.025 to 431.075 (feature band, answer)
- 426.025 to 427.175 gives 0.135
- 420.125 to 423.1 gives 0.063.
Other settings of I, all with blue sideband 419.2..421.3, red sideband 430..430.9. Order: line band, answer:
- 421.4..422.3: 0.11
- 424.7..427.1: 0.15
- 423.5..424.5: 0.17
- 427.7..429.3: 0.01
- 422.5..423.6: 0.04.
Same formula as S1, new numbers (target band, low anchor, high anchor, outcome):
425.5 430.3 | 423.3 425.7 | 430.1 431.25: 0.00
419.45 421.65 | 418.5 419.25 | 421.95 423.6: 0.00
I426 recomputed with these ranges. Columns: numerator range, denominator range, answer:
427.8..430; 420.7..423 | 1.09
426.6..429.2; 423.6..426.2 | 1.14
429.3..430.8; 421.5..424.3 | 1.13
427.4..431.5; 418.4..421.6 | 1.06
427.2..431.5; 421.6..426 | 1.14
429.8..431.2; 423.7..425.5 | 1.21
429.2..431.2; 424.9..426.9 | 1.19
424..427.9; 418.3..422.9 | 0.93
